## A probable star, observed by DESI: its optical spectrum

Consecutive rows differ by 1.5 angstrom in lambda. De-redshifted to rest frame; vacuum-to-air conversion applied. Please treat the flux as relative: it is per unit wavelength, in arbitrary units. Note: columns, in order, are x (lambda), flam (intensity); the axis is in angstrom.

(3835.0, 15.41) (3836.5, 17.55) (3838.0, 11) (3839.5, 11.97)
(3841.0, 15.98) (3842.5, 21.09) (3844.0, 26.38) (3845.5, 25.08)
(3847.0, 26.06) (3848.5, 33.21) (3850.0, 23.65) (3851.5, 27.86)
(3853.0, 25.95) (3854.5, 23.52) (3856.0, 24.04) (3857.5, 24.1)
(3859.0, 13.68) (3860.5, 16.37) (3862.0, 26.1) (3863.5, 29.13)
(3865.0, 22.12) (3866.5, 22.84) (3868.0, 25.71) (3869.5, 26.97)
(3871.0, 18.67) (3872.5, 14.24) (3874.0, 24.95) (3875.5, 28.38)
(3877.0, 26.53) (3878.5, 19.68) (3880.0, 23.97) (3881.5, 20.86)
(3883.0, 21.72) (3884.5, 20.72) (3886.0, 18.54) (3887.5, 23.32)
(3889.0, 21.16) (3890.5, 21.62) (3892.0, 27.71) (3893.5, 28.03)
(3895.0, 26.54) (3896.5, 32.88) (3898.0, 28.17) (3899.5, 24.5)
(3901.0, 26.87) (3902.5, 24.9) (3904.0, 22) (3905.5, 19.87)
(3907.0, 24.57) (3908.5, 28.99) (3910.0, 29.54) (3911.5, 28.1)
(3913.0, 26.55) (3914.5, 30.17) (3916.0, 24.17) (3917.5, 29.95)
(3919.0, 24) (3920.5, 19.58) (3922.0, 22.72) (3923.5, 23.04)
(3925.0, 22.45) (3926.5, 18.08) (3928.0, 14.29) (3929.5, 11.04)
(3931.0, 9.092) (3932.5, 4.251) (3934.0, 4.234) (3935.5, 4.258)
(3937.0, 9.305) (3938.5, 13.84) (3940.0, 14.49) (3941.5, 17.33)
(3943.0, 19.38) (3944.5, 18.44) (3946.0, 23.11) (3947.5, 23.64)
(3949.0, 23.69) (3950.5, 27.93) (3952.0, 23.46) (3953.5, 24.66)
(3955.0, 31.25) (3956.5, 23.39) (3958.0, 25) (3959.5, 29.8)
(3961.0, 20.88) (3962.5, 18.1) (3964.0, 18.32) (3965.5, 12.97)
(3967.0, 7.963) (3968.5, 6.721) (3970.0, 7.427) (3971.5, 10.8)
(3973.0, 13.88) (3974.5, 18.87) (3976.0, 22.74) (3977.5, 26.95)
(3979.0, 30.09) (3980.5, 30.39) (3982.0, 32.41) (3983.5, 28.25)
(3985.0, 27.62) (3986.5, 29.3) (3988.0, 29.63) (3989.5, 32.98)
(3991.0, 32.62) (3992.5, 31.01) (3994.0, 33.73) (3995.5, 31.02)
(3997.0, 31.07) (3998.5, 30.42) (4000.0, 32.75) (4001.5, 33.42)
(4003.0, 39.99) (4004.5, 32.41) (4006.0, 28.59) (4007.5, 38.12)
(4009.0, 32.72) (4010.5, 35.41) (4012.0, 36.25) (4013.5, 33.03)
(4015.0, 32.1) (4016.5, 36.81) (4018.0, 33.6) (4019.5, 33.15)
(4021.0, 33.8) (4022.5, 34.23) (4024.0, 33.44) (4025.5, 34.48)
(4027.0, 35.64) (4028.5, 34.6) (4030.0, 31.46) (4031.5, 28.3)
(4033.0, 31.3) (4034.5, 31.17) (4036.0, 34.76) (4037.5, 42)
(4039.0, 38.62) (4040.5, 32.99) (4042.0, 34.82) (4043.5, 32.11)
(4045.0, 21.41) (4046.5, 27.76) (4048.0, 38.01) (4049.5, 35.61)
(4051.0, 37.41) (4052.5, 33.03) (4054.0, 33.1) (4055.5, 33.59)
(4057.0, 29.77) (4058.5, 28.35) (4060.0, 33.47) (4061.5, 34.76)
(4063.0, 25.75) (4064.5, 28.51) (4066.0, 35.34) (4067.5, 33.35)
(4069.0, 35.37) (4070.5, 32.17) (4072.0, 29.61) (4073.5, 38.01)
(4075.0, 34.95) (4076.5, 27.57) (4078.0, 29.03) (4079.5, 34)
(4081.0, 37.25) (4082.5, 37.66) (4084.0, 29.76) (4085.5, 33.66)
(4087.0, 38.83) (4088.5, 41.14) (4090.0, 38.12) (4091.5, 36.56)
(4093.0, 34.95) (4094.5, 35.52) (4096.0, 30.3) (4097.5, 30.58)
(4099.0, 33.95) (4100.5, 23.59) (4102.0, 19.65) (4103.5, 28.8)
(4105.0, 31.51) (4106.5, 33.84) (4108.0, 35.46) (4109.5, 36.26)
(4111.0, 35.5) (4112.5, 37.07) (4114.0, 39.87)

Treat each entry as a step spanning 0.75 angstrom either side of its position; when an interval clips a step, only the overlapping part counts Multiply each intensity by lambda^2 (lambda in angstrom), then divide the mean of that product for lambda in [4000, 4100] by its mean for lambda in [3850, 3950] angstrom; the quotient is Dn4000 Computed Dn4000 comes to 1.66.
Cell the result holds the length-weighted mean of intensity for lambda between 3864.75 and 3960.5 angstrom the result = 22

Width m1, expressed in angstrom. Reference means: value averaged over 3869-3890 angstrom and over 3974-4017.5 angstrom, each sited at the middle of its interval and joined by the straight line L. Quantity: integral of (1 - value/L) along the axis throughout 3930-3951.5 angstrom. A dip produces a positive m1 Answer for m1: 9.5 angstrom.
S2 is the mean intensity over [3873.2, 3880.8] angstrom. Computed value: 24.6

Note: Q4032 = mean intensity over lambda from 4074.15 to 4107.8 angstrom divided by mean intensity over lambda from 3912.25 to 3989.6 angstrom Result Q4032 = 1.62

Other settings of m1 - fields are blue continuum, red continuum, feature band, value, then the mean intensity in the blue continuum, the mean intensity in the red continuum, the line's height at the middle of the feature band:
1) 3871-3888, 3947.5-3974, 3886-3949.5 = -1.1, 21.9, 19.3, 20.7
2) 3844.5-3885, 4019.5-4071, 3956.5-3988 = 8.7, 23.6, 33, 29.2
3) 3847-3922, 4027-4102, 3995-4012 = -1.9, 24.4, 33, 30.1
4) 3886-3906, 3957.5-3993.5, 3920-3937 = 7.4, 25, 22.8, 24.1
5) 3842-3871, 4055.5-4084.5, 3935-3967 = 9.1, 24.3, 32.4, 27.9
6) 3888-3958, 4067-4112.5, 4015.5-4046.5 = -4.4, 21.7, 33.3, 29.2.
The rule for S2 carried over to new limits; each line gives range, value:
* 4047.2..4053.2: 36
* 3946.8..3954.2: 24.7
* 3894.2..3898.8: 29.1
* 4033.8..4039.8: 36.7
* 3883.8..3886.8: 19.7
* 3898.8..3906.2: 23.6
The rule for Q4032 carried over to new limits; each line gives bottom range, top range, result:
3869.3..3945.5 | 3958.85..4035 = 1.34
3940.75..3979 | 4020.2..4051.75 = 1.67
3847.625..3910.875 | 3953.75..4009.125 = 1.07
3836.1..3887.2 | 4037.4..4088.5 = 1.48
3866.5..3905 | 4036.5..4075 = 1.38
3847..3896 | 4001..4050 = 1.43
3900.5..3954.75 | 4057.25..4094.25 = 1.65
